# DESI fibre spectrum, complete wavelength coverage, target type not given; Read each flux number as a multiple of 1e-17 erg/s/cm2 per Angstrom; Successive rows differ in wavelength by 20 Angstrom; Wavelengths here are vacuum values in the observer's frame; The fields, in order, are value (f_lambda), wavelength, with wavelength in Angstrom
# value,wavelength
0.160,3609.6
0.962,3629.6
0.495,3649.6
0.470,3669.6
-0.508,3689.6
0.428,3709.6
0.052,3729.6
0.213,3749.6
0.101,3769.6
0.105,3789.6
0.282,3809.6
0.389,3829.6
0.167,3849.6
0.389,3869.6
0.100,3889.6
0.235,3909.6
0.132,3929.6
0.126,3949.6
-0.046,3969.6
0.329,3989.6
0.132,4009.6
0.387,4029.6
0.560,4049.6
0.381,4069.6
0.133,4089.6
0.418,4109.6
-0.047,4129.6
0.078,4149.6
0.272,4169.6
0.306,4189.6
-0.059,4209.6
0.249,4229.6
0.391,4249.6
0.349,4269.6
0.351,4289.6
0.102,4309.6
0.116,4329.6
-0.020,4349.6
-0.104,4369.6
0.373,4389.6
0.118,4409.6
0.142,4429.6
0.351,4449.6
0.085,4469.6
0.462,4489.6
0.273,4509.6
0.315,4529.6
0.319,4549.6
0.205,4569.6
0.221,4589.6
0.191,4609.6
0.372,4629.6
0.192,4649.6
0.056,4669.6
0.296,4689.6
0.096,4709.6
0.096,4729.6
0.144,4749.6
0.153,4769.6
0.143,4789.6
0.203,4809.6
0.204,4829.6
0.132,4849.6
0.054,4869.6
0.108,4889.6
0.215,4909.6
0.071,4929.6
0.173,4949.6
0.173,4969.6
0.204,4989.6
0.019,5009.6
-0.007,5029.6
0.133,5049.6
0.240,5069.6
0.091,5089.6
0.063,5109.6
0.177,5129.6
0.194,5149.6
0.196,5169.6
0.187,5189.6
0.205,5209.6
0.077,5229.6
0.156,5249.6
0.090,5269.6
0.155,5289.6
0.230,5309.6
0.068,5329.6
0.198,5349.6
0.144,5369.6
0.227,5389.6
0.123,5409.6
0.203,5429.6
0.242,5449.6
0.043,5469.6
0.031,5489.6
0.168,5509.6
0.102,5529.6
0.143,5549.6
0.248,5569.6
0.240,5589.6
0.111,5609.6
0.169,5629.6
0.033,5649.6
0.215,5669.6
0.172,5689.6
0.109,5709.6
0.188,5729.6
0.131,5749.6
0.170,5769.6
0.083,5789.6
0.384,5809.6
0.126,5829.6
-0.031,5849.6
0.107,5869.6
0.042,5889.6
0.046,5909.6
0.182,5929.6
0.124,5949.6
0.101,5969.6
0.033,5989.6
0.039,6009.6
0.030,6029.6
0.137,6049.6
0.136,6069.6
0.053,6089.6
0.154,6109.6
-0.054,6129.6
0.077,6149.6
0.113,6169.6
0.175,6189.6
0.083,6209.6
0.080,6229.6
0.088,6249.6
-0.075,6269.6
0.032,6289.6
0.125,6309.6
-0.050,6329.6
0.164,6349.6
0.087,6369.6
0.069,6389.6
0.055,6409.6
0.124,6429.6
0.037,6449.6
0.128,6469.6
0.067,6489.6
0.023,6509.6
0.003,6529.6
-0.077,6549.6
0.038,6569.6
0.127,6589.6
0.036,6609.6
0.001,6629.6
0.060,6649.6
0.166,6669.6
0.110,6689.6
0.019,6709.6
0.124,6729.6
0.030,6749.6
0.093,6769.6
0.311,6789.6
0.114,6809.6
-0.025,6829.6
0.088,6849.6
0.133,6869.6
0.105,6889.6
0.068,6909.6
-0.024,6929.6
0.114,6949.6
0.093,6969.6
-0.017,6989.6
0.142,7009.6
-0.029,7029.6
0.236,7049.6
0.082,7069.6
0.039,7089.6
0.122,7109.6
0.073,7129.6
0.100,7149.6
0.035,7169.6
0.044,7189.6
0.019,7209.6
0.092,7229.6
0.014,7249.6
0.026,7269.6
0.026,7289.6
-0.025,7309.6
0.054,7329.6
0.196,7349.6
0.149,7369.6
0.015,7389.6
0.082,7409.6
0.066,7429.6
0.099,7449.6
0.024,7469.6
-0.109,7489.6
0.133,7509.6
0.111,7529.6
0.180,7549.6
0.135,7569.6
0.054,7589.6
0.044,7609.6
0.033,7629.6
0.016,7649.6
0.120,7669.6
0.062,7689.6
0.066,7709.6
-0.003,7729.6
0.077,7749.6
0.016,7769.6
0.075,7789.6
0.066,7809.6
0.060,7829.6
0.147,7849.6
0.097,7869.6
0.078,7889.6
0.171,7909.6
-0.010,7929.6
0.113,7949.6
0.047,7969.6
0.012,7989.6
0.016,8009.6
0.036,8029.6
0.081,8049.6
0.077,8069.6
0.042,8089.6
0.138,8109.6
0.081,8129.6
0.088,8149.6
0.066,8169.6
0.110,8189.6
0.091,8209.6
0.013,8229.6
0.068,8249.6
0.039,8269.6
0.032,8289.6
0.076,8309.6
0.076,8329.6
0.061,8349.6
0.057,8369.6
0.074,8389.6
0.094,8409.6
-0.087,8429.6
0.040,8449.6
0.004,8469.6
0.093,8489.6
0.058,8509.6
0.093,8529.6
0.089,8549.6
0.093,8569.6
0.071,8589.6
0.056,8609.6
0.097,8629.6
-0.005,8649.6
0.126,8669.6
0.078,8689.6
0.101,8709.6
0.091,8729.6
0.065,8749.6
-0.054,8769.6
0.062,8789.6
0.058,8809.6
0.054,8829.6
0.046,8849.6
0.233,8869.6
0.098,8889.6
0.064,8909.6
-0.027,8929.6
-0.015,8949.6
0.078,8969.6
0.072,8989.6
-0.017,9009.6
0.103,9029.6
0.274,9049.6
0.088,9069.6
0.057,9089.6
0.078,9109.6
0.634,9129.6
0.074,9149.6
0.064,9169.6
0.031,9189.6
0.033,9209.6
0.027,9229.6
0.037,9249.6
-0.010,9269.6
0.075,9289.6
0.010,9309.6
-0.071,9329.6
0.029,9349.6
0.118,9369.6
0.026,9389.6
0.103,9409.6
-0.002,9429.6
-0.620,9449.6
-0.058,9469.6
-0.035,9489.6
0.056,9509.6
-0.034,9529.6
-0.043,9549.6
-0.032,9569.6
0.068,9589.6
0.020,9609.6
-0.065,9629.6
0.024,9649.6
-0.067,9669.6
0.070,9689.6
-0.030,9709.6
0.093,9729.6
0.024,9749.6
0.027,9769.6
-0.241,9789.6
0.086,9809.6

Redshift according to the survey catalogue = 0.82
